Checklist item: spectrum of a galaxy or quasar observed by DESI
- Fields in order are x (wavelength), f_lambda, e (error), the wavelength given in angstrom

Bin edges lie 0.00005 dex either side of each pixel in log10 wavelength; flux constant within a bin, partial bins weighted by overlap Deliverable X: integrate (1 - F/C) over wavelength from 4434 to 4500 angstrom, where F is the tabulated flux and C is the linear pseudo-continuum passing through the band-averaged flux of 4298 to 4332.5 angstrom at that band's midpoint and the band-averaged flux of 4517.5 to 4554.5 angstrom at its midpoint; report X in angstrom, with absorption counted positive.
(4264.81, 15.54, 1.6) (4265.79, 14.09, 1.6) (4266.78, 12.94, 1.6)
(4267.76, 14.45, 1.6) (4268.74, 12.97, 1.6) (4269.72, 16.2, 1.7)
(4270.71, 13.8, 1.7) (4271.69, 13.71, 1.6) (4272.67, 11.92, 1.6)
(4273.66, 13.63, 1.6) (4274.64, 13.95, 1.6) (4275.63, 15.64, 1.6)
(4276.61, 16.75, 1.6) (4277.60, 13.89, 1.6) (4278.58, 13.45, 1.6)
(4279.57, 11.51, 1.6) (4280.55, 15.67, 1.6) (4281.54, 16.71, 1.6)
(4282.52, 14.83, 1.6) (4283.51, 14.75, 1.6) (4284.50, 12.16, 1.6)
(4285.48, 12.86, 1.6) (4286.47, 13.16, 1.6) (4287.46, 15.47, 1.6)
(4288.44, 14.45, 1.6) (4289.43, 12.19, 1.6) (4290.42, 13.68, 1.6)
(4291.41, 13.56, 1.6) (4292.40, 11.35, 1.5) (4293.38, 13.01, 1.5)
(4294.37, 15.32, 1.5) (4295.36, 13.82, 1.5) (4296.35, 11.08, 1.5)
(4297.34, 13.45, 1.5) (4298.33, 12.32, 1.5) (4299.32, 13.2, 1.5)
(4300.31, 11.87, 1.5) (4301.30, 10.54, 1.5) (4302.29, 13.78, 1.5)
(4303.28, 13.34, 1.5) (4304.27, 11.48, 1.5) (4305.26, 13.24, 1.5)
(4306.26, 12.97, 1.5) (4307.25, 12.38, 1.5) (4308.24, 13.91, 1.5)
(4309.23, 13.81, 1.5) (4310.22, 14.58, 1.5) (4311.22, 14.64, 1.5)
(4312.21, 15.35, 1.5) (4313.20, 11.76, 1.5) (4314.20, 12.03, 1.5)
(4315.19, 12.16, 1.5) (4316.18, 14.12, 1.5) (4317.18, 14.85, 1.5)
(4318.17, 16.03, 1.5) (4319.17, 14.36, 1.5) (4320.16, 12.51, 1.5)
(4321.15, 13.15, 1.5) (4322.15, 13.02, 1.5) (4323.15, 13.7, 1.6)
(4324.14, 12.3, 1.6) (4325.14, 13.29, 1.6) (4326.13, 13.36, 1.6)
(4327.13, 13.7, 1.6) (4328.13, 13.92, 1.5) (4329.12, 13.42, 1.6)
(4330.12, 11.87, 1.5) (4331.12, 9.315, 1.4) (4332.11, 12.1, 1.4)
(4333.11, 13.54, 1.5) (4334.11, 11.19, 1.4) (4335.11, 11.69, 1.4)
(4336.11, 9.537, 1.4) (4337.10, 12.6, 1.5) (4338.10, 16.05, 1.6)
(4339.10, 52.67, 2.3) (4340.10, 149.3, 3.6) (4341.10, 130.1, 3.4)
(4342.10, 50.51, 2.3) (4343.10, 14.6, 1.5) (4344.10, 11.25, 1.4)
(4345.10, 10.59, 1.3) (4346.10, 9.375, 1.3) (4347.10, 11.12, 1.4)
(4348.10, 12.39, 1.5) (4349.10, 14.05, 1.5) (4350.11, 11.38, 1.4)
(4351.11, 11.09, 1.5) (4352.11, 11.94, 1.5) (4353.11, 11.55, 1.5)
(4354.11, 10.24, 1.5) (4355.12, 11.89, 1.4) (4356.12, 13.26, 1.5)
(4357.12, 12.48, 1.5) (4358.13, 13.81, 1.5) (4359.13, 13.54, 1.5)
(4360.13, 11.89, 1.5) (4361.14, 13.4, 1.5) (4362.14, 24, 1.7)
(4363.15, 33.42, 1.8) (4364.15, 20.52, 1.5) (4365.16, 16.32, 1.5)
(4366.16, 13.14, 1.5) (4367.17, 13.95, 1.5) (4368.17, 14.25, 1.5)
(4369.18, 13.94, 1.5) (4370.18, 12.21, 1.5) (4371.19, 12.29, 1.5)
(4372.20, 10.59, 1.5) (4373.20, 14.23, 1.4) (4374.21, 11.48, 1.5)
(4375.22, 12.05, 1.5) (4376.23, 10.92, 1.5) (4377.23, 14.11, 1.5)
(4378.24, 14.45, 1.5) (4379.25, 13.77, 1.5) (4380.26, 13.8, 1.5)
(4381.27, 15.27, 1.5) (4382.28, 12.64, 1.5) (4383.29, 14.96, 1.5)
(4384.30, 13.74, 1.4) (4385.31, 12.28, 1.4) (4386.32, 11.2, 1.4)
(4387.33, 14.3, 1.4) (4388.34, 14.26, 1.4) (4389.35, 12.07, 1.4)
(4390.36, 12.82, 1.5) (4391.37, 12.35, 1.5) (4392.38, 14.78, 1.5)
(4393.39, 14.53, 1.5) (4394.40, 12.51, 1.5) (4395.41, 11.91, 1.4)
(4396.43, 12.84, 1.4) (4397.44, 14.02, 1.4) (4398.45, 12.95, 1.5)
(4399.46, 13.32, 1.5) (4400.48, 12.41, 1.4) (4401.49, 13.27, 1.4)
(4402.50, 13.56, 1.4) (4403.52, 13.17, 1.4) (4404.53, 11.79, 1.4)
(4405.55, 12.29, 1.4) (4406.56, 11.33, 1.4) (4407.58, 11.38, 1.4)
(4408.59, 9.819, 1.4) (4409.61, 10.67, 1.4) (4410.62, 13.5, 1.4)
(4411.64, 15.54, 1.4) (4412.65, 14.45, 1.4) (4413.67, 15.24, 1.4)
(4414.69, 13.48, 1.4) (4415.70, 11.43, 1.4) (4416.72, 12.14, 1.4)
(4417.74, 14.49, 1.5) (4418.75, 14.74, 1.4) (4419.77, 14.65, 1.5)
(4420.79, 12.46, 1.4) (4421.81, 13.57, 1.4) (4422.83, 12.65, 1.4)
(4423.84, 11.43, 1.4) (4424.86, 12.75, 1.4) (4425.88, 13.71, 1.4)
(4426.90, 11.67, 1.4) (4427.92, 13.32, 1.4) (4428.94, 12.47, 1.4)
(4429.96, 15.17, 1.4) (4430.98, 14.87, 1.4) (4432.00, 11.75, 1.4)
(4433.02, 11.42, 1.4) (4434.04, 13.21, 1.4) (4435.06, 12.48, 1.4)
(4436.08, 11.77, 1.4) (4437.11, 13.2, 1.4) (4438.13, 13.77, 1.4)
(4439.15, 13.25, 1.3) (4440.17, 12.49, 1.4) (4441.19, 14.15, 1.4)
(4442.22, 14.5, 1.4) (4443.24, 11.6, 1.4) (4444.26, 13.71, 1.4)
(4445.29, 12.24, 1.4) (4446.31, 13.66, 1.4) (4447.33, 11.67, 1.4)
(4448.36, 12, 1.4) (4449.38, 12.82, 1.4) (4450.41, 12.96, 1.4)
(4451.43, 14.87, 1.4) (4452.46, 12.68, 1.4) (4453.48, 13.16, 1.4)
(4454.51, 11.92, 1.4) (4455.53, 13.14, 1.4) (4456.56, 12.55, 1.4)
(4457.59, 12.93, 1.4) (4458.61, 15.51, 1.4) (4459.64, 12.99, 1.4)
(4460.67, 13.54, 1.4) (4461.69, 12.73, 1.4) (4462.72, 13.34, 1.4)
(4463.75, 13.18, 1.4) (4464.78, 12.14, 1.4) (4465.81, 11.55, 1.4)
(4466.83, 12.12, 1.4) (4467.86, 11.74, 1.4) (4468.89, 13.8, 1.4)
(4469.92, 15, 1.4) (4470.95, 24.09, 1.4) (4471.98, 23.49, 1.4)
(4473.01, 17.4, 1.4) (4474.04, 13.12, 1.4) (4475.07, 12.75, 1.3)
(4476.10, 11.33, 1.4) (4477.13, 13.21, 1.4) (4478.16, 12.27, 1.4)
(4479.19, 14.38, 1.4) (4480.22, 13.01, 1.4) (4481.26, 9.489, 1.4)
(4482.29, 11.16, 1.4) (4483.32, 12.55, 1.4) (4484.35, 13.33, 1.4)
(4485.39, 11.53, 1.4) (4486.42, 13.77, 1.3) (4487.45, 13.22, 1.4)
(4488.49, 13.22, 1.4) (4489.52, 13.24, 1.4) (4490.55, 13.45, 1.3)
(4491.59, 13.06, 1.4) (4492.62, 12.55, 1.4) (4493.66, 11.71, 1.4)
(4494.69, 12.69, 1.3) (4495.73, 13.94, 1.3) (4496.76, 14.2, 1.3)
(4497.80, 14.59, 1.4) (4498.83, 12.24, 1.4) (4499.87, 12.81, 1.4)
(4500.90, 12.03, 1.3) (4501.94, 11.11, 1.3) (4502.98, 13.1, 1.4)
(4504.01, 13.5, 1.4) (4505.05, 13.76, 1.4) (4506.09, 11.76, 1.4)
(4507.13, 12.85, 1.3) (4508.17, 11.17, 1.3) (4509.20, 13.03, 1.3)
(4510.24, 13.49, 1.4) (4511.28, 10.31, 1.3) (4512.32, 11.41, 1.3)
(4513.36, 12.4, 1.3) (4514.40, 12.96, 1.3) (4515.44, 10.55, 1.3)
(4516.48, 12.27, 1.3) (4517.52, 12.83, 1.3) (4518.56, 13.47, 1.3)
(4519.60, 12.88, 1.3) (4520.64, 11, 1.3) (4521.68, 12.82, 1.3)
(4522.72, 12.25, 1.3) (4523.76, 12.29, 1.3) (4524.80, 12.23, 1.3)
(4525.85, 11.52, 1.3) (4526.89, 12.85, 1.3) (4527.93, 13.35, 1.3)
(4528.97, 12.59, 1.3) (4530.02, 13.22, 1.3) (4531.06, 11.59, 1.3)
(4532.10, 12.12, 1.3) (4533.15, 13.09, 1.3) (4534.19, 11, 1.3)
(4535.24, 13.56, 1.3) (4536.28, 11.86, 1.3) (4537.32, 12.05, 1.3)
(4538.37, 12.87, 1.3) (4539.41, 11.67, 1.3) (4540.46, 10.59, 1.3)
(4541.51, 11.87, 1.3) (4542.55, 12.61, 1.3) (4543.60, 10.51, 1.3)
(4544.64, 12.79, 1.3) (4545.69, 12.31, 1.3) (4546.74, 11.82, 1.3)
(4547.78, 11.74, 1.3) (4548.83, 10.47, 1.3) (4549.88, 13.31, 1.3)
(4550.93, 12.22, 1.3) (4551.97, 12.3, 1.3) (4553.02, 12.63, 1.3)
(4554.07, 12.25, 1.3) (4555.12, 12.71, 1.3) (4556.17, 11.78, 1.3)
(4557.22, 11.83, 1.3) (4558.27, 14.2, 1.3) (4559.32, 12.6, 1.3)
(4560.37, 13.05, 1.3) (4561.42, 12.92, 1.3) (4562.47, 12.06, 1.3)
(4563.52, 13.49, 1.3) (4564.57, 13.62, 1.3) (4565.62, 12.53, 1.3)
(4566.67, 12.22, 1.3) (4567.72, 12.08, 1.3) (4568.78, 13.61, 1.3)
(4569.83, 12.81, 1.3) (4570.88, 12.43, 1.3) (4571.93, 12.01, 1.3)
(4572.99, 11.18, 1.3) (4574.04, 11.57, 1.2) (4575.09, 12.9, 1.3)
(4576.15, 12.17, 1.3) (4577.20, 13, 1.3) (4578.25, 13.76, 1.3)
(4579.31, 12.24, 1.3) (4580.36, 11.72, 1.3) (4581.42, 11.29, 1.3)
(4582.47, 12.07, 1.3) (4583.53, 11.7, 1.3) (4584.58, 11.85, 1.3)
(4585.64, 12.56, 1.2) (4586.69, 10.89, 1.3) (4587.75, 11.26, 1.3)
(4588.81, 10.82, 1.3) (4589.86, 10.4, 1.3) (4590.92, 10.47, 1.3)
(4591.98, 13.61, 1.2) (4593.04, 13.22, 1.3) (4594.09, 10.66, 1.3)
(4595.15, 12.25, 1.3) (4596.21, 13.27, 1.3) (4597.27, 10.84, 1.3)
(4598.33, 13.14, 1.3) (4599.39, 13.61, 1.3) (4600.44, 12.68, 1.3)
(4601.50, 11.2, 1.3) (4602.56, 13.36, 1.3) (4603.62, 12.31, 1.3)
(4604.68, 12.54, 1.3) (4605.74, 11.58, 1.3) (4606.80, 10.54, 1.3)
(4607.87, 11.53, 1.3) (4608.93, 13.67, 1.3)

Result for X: -4.4 angstrom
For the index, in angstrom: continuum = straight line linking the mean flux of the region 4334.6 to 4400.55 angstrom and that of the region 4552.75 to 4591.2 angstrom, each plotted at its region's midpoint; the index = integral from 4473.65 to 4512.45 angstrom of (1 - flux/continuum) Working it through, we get 5.3 angstrom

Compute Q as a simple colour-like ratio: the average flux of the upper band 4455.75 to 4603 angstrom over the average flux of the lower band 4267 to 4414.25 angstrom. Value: 0.81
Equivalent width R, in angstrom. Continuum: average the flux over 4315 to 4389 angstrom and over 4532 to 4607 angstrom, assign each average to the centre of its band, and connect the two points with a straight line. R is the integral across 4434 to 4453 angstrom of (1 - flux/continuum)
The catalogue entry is 3.1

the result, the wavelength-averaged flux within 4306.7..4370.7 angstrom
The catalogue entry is 18.7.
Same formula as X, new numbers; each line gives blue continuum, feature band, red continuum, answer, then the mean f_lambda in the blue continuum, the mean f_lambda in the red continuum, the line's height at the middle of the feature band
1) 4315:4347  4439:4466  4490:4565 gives 5.7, 23.1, 12.4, 16.5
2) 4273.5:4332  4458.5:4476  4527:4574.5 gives -2.5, 13.4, 12.3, 12.7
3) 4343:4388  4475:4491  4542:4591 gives 0.2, 13.6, 12.2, 12.8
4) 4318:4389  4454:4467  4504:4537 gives 1.3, 18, 12.4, 14.4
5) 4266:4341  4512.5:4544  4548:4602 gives 1.8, 16.3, 12.3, 13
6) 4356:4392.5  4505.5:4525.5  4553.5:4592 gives 1.0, 14.3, 12.2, 12.8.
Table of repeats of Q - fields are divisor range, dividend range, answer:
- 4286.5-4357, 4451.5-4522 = 0.75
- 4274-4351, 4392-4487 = 0.76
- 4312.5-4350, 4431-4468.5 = 0.60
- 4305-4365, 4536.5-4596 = 0.64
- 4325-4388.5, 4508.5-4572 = 0.66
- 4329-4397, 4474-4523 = 0.69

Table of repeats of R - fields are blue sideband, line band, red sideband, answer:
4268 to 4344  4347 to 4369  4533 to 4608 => 2.7 angstrom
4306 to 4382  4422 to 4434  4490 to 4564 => 1.9 angstrom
